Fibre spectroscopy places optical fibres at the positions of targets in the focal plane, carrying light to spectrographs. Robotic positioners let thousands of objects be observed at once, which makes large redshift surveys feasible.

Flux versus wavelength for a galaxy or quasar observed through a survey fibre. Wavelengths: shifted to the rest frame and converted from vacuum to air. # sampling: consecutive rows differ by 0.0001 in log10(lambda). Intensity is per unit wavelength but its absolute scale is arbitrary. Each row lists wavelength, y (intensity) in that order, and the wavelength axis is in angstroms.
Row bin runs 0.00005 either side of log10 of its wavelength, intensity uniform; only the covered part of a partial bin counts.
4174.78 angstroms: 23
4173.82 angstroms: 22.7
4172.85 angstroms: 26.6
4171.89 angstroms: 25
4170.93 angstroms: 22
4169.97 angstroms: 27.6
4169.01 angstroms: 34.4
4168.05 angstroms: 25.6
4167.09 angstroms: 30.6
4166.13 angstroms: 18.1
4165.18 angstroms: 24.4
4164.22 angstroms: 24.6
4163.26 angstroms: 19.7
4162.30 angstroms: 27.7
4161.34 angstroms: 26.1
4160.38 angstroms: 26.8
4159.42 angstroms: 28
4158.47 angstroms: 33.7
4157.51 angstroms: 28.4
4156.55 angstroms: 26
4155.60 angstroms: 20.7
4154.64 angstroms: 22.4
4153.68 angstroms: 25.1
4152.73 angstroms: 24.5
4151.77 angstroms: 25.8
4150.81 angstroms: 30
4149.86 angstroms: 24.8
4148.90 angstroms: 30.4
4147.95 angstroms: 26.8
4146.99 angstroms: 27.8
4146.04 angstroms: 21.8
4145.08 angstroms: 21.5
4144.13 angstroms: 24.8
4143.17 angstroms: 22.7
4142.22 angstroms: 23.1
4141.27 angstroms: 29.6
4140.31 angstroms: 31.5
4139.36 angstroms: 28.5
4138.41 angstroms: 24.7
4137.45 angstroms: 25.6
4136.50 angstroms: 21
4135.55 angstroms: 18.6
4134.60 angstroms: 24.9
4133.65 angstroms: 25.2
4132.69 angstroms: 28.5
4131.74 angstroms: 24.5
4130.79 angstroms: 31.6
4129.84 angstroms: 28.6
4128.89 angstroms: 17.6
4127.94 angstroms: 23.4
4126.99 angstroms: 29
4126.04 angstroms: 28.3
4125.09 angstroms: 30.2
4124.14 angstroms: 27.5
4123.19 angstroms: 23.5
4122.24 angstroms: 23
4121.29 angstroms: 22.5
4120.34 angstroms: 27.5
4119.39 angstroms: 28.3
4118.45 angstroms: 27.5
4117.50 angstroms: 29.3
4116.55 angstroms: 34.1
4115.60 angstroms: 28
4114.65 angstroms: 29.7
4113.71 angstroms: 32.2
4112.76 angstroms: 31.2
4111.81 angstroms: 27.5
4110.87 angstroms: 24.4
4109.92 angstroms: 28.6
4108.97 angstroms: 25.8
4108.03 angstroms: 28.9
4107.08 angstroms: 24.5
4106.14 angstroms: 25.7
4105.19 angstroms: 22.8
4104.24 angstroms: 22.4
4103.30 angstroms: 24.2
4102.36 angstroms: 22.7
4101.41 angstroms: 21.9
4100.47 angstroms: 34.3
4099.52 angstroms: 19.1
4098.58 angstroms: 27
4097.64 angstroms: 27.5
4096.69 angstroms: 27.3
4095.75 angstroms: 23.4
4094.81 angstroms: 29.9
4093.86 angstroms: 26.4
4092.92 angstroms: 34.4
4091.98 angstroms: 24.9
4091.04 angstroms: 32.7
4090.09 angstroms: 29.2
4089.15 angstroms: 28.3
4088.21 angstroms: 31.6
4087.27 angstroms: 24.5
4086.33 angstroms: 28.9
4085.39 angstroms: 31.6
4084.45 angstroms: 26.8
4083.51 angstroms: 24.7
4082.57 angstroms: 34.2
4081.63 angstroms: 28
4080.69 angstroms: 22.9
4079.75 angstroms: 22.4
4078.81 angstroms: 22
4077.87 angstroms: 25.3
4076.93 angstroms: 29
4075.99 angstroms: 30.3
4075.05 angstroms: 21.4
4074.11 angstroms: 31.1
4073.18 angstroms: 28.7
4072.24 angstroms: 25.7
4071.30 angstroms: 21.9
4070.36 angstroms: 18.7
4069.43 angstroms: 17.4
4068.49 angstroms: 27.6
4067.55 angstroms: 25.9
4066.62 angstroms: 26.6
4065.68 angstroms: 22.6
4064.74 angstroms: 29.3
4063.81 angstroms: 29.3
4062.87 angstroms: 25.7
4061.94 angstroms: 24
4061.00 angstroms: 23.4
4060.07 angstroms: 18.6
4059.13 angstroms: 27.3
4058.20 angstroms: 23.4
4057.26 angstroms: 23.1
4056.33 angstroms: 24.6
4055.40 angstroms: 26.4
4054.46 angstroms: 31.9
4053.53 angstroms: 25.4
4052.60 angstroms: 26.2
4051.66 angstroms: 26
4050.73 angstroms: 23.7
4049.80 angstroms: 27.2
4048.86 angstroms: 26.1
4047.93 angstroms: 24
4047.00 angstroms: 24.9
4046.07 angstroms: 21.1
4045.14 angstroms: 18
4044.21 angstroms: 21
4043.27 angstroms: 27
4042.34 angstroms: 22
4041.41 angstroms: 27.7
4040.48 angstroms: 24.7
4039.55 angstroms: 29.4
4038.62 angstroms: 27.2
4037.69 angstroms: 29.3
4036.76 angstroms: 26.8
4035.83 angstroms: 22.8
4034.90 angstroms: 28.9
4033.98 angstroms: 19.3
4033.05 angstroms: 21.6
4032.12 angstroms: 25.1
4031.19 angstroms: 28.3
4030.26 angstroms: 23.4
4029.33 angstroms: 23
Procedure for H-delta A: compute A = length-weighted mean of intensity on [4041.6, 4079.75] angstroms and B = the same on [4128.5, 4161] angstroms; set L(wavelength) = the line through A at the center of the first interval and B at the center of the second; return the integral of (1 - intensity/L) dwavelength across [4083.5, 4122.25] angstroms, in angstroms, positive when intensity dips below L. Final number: -3.1 angstroms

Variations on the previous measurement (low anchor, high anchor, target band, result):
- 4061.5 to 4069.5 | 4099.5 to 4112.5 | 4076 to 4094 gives -1.6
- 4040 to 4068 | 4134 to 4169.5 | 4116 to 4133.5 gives -1.0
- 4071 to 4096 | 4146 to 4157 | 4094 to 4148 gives 0.6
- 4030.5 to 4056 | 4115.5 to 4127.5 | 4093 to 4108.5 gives 0.7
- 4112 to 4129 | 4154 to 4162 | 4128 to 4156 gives 1.8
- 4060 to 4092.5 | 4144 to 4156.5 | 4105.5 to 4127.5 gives -1.7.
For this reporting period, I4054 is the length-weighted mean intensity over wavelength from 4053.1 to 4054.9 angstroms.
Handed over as 28.7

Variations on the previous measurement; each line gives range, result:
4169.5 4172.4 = 24.9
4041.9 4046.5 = 21.8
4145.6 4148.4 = 25.5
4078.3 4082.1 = 23.8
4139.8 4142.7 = 28.1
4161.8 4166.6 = 22.9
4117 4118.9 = 28.4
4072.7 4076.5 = 27.9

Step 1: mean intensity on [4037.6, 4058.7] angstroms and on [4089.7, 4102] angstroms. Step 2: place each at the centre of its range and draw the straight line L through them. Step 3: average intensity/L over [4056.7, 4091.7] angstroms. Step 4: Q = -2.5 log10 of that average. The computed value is 0.02 mag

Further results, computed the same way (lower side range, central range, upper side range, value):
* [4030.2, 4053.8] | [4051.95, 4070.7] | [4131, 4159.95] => 0.006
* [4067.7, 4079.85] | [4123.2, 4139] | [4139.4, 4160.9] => 0.015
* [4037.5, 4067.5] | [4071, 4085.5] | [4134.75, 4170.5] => -0.051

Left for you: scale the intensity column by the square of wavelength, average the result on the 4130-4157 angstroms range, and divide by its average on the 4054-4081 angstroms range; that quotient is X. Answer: 1.06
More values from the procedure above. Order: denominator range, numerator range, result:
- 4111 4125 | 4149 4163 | 0.96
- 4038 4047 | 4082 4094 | 1.23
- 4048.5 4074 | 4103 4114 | 1.08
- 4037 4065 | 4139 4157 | 1.07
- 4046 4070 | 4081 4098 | 1.15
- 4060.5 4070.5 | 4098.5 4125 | 1.10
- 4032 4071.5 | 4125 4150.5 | 1.08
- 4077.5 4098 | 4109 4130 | 1.00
